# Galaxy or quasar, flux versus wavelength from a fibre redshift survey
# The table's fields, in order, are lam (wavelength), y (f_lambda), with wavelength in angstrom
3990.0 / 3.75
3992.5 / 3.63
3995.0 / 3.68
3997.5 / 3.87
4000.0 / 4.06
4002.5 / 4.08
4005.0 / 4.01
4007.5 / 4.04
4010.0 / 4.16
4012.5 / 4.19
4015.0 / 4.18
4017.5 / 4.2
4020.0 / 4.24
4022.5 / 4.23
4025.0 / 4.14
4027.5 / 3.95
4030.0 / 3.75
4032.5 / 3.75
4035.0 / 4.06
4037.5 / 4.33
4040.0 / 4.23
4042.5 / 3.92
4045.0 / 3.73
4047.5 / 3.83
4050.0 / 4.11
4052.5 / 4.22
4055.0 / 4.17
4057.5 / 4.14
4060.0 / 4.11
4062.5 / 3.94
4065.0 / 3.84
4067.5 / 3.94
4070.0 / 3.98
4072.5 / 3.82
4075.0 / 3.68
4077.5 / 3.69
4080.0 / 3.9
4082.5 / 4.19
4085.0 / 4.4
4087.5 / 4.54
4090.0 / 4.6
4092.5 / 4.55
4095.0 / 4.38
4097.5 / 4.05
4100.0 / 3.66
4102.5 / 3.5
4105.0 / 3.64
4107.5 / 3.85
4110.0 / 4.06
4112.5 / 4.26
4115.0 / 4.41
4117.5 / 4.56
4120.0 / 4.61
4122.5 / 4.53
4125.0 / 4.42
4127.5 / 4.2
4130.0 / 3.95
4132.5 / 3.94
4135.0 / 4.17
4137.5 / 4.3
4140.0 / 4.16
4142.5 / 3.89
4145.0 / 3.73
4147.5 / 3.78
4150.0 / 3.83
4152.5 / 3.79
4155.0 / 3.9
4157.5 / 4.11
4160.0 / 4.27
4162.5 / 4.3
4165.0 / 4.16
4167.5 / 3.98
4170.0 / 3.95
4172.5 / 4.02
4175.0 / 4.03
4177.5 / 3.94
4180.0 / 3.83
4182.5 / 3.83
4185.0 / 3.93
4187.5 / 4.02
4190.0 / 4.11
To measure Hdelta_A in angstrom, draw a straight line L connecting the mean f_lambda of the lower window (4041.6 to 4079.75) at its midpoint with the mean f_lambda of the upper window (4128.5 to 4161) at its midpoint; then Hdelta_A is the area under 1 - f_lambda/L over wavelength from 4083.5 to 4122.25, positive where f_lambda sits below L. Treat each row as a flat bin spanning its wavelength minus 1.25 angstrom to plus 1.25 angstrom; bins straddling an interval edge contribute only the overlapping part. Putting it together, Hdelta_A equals -2.4 angstrom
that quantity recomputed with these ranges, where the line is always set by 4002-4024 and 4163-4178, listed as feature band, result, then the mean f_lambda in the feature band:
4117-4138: -1.2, 4.29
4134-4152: 0.4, 3.97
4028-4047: 0.8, 3.96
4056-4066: 0.2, 4.02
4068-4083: 0.9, 3.86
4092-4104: 0.3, 3.99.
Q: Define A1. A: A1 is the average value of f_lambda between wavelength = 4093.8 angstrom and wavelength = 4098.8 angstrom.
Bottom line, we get 4.21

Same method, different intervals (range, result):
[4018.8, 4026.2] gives 4.2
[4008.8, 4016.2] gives 4.18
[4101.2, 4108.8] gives 3.67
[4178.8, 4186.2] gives 3.86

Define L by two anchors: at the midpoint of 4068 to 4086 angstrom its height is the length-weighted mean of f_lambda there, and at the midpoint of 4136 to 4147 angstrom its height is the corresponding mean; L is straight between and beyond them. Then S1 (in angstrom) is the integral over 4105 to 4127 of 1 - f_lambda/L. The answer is -1.7 angstrom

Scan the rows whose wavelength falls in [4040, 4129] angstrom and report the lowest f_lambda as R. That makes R 3.5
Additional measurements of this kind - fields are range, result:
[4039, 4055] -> 3.73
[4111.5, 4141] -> 3.94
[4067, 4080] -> 3.68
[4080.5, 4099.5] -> 4.05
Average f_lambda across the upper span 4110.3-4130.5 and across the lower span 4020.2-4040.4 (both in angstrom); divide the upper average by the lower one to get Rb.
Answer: 1.08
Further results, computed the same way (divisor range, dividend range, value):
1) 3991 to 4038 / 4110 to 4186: 1.02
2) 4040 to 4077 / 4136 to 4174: 1.01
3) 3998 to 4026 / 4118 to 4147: 1.01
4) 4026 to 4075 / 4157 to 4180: 1.02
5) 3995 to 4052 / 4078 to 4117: 1.02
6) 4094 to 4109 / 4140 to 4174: 1.04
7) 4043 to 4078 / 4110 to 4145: 1.07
